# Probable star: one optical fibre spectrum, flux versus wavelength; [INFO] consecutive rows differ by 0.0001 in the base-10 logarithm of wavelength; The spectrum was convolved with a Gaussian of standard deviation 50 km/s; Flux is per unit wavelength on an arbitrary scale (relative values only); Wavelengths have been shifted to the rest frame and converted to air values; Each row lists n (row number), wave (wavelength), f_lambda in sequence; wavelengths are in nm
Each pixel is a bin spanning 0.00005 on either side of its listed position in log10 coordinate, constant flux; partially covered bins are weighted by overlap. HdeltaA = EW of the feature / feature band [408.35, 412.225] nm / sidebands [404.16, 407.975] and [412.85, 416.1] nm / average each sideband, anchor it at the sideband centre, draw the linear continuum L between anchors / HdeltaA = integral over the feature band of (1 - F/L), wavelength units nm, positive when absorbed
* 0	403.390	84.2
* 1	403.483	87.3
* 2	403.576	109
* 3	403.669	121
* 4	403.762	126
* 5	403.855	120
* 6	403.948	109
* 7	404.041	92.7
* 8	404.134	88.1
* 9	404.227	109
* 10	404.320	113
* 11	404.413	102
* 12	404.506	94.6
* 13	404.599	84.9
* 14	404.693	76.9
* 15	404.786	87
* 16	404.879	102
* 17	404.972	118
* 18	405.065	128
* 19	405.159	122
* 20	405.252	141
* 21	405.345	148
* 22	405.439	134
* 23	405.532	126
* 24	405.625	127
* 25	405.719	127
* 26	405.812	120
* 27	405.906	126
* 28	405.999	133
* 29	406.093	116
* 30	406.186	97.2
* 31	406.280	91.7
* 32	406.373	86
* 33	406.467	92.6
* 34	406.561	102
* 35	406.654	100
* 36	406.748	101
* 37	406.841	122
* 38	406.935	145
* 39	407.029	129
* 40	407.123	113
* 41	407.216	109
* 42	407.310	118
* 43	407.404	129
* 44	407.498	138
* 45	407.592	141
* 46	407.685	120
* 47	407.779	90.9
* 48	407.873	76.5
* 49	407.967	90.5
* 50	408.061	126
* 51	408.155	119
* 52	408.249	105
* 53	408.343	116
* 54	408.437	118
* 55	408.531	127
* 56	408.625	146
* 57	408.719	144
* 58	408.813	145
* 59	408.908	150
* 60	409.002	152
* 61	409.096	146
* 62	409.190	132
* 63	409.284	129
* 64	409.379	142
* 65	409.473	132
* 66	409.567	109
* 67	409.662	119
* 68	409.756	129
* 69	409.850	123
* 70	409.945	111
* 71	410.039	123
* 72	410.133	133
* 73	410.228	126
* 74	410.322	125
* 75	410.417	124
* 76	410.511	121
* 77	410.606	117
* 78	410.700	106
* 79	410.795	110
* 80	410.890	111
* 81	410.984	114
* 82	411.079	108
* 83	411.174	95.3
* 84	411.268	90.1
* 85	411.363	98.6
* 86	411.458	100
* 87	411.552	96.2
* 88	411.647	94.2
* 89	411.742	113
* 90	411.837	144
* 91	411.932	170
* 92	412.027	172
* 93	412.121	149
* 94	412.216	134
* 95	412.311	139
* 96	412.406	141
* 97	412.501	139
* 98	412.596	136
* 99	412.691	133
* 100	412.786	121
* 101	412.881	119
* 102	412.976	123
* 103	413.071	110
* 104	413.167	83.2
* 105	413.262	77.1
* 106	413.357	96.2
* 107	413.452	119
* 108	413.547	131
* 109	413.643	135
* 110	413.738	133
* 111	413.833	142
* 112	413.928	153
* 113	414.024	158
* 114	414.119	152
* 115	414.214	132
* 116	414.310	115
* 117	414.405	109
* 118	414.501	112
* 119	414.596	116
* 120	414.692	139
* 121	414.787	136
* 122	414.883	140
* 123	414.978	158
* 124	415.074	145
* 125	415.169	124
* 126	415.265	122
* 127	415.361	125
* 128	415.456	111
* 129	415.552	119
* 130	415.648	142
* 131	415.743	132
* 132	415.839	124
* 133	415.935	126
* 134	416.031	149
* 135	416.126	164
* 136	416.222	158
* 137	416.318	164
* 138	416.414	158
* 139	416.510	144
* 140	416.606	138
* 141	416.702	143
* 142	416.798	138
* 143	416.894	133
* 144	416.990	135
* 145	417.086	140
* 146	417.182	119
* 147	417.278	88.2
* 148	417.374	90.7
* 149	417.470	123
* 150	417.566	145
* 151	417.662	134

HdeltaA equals -0.161 nm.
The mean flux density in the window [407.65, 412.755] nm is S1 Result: 123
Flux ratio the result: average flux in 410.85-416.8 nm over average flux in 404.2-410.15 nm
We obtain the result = 1.08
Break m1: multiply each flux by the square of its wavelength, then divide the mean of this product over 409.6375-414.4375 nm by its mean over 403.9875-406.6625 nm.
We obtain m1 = 1.2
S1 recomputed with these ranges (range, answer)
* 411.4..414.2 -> 128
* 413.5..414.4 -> 138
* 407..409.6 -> 125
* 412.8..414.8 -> 123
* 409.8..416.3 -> 126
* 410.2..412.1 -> 117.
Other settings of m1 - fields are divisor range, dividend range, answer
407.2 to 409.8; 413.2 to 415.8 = 1.06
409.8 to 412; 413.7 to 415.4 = 1.18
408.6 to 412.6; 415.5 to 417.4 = 1.11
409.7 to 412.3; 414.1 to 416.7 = 1.15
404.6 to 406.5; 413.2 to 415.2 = 1.18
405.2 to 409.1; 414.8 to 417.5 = 1.16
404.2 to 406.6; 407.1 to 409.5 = 1.14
